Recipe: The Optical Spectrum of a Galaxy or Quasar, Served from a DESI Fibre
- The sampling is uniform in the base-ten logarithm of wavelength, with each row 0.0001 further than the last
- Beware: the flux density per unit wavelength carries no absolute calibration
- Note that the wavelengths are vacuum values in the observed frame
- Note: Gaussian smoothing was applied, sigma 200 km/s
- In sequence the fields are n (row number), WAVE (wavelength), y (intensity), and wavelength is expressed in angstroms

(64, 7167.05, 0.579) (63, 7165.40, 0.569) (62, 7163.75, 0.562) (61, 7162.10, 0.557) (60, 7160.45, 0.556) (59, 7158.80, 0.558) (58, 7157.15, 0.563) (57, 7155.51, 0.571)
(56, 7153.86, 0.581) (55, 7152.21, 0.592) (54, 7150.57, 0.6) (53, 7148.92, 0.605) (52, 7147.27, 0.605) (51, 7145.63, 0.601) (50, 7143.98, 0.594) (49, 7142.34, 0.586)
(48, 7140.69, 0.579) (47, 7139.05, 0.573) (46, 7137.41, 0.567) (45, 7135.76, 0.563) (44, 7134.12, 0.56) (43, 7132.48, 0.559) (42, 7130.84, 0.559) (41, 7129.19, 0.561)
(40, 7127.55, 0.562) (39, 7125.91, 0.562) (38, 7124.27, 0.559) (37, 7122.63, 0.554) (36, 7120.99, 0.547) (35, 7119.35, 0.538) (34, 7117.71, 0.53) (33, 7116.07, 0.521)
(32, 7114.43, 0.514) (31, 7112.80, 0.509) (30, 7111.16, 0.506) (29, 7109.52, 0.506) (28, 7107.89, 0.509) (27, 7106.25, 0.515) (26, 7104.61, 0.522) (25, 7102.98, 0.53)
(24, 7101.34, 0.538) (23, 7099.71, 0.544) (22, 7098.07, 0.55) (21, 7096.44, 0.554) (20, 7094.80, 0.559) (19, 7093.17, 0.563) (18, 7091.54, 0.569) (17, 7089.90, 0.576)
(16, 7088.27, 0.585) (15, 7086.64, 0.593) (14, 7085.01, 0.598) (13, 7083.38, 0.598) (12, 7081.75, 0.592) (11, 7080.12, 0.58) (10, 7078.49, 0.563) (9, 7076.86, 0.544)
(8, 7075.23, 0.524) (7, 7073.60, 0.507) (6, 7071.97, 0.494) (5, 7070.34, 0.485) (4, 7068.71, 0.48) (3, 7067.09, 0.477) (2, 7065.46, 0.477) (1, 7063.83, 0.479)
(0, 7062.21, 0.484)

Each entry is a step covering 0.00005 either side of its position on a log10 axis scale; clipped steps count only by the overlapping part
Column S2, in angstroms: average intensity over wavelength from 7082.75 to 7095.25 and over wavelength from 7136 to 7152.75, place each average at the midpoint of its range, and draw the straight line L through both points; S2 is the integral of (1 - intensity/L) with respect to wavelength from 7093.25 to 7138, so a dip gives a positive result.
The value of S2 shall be 3.36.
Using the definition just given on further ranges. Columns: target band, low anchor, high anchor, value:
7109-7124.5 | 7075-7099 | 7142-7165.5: 1.28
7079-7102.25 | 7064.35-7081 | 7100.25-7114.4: -2.52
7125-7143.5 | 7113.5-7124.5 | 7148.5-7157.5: -0.28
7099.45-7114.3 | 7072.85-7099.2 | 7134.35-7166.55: 1.33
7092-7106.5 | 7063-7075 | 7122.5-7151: -0.47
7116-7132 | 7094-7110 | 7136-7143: 0.19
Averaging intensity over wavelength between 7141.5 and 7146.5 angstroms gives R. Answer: 0.594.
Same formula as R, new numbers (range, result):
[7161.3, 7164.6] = 0.559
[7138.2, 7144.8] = 0.584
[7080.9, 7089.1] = 0.594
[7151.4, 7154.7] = 0.585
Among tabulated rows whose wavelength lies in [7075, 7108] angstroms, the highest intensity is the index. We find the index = 0.598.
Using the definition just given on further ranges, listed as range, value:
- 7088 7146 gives 0.601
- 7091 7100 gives 0.569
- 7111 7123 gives 0.554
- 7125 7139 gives 0.567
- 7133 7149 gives 0.605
